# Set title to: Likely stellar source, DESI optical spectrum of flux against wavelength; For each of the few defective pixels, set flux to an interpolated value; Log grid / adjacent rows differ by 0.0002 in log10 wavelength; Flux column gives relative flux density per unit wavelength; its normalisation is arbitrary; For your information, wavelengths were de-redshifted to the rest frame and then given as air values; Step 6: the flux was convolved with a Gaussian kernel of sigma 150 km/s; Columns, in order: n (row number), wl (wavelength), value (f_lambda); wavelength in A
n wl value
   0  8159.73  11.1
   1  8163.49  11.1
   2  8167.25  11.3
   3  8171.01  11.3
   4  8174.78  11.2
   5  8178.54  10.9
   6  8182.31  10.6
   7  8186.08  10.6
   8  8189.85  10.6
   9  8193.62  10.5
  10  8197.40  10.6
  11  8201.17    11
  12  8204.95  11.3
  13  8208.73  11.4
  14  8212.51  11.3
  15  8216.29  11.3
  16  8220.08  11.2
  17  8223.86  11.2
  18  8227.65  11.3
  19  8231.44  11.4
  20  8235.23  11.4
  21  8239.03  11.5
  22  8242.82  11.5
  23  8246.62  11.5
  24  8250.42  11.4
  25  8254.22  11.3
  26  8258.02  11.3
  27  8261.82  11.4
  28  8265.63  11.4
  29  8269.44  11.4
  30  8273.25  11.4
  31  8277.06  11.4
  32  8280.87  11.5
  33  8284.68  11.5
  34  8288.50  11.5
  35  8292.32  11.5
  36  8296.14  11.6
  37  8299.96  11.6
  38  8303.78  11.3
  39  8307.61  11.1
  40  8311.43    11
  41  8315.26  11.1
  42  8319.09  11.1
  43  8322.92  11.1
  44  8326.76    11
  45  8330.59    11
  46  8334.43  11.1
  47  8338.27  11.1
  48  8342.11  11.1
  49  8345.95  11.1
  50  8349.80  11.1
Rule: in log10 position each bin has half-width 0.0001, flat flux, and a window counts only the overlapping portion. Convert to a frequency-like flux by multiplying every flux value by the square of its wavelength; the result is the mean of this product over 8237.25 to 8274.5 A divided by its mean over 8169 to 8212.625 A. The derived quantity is 1.06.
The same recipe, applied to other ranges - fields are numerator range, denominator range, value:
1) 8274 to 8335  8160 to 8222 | 1.05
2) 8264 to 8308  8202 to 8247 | 1.02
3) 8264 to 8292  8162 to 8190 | 1.07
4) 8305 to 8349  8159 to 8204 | 1.05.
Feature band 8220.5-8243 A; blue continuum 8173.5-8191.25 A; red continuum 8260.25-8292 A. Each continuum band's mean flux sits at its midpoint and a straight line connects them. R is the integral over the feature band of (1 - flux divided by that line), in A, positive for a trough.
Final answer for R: -0.48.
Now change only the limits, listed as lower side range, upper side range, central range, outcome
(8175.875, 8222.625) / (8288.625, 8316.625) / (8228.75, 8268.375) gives -1.0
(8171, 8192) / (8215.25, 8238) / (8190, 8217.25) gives 0.1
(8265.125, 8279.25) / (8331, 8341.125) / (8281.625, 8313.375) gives -0.3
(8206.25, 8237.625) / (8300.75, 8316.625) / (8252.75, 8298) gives -0.9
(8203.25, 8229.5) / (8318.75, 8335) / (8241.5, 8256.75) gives -0.3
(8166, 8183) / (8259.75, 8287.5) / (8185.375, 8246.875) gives 0.4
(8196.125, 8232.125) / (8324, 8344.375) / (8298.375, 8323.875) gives -0.2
